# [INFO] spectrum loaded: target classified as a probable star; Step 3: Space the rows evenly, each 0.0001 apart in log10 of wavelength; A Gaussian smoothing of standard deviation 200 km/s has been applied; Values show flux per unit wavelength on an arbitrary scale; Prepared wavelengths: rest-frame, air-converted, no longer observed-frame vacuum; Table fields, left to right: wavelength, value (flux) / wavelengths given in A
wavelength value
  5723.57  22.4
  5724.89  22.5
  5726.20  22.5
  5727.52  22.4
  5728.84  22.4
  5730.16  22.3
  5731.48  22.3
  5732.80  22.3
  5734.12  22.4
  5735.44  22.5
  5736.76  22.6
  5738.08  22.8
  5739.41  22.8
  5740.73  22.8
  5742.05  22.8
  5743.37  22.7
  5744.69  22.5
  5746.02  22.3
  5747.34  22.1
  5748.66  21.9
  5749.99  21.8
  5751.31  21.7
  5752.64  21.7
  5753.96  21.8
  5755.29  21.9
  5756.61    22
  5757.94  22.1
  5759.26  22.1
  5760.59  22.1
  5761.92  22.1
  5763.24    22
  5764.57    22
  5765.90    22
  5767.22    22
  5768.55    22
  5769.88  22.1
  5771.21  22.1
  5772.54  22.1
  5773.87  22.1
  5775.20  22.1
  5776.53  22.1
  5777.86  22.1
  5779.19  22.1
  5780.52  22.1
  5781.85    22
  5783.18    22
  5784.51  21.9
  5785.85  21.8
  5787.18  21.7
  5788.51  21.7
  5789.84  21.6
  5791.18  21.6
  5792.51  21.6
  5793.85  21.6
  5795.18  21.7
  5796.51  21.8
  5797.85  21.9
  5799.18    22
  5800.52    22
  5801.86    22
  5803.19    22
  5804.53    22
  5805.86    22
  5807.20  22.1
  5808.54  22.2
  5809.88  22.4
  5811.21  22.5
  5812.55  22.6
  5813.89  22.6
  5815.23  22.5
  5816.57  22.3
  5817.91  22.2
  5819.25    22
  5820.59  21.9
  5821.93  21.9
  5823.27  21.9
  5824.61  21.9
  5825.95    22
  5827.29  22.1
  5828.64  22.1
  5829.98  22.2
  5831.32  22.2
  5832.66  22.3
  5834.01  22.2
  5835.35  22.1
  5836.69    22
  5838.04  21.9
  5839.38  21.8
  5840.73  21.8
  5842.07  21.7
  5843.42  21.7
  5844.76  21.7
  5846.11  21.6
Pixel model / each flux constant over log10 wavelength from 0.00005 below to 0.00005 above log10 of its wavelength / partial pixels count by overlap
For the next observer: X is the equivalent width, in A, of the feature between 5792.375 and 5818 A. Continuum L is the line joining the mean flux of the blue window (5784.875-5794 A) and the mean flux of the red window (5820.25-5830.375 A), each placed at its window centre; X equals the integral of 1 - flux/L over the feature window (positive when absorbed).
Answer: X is -0.4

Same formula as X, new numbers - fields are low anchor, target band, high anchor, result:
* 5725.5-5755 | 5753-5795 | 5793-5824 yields 0.5 A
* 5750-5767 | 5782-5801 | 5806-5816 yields 0.4 A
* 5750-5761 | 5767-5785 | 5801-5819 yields 0.0 A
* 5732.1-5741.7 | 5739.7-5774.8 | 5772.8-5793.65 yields 0.3 A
